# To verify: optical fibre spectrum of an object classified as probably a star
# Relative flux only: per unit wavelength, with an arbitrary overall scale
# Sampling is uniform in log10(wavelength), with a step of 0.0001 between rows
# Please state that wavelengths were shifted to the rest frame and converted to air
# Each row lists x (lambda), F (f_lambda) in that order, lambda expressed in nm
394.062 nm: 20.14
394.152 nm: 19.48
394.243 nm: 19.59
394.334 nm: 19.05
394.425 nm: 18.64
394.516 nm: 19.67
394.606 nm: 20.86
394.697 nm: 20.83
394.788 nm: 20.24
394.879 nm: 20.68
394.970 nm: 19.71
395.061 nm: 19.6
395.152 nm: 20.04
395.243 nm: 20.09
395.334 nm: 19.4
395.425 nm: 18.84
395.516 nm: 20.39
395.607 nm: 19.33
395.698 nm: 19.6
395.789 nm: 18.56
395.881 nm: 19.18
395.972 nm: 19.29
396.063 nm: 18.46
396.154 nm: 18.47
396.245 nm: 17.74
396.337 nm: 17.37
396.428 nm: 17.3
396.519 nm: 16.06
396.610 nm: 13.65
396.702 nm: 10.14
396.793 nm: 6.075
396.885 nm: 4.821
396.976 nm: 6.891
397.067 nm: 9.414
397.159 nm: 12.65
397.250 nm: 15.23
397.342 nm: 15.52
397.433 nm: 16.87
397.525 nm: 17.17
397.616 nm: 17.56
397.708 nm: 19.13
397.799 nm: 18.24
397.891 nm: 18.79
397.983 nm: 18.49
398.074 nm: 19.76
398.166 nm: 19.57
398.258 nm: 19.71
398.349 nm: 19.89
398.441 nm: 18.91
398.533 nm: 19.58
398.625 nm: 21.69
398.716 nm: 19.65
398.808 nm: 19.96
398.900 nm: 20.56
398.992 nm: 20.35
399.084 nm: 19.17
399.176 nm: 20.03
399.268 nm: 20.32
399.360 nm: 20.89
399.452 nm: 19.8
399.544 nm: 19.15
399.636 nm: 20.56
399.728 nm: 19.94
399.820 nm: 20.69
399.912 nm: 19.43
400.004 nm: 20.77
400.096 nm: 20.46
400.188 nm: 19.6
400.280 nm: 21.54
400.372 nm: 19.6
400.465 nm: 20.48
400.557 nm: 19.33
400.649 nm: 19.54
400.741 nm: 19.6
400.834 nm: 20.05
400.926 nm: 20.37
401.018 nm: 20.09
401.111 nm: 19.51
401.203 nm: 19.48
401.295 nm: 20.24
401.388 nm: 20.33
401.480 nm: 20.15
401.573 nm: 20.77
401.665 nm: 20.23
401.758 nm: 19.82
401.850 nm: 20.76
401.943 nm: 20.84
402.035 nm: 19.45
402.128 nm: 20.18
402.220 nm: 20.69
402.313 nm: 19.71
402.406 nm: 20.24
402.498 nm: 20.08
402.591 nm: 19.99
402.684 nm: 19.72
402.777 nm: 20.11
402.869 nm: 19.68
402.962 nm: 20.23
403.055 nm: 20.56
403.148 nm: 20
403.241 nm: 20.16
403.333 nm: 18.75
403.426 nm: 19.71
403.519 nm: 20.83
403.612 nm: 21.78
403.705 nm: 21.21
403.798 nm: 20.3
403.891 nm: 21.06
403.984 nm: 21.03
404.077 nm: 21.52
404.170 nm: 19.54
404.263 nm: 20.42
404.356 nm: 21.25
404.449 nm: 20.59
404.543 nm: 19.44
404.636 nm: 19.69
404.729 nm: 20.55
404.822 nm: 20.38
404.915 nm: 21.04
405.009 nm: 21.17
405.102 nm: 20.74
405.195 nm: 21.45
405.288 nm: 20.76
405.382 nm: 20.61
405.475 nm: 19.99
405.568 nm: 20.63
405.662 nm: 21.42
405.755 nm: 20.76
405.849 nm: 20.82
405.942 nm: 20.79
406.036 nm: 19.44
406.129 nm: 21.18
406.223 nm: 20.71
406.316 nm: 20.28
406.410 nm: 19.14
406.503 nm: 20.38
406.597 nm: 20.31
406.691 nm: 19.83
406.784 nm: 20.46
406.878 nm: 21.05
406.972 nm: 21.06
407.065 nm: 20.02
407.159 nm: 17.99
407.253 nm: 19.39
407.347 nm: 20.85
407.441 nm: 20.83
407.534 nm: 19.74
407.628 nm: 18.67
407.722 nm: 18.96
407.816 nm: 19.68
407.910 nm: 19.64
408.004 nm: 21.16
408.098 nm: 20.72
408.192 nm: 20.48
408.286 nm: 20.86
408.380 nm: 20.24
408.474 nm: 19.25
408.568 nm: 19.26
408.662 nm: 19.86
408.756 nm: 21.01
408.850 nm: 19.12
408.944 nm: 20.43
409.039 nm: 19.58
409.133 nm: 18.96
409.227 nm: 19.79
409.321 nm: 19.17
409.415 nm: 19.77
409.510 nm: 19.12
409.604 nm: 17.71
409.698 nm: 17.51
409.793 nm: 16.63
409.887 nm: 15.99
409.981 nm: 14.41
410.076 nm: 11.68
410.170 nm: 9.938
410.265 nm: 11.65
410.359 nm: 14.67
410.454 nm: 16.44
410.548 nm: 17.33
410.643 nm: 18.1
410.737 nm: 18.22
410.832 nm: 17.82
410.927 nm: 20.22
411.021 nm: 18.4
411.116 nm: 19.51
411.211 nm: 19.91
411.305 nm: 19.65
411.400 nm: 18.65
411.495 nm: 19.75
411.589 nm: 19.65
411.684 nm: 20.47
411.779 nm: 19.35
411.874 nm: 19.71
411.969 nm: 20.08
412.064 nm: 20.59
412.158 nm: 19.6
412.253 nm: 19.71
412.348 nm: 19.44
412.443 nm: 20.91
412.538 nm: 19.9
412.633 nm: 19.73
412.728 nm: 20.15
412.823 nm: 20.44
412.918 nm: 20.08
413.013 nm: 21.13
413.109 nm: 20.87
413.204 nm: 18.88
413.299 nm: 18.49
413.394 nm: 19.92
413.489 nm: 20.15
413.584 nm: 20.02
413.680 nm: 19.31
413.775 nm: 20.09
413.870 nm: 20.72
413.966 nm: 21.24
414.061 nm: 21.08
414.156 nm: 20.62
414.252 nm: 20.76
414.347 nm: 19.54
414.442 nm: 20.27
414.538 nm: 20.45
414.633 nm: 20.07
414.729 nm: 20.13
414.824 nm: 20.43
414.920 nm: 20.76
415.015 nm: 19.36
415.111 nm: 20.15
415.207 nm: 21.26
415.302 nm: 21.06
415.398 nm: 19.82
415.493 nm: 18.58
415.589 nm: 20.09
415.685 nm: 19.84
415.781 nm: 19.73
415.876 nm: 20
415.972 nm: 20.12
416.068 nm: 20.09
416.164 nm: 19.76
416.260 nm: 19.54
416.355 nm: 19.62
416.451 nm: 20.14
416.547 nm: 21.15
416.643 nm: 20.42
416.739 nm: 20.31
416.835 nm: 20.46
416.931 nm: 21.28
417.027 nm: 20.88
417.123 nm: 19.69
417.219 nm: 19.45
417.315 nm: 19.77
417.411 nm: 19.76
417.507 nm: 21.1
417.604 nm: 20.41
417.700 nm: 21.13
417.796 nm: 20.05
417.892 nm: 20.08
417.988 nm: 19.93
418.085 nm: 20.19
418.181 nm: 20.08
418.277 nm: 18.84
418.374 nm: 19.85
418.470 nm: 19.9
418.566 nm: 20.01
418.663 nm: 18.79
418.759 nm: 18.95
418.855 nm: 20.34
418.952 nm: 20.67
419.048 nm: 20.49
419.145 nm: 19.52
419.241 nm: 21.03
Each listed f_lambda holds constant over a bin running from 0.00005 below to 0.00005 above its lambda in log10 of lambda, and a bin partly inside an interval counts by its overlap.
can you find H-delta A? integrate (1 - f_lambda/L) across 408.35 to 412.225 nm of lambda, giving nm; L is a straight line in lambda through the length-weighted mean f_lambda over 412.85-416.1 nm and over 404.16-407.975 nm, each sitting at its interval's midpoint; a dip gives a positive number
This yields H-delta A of 0.37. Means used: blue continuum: 20.3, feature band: 18.3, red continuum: 20.1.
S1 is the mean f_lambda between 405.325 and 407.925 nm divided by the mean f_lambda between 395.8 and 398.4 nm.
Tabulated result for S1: 1.27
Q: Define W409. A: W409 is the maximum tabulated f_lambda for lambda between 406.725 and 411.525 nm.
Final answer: 21.16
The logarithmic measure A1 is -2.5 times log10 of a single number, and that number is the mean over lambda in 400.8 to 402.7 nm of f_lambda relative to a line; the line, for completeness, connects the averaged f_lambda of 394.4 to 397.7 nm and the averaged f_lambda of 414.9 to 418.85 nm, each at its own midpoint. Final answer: -0.138 mag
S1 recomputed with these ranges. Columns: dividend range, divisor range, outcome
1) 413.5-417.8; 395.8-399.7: 1.17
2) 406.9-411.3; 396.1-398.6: 1.17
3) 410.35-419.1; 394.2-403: 1.06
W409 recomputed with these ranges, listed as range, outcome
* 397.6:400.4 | 21.69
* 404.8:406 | 21.45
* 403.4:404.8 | 21.78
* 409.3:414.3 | 21.24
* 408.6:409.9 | 21.01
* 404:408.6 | 21.52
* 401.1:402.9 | 20.84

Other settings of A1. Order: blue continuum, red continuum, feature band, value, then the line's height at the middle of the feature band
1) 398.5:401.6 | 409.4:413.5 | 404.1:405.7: -0.06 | 19.4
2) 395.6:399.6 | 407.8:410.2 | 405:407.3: -0.12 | 18.3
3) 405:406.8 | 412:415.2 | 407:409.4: 0.03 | 20.4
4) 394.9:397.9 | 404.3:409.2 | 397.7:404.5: -0.11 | 18.2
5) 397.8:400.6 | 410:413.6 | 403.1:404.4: -0.06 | 19.5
